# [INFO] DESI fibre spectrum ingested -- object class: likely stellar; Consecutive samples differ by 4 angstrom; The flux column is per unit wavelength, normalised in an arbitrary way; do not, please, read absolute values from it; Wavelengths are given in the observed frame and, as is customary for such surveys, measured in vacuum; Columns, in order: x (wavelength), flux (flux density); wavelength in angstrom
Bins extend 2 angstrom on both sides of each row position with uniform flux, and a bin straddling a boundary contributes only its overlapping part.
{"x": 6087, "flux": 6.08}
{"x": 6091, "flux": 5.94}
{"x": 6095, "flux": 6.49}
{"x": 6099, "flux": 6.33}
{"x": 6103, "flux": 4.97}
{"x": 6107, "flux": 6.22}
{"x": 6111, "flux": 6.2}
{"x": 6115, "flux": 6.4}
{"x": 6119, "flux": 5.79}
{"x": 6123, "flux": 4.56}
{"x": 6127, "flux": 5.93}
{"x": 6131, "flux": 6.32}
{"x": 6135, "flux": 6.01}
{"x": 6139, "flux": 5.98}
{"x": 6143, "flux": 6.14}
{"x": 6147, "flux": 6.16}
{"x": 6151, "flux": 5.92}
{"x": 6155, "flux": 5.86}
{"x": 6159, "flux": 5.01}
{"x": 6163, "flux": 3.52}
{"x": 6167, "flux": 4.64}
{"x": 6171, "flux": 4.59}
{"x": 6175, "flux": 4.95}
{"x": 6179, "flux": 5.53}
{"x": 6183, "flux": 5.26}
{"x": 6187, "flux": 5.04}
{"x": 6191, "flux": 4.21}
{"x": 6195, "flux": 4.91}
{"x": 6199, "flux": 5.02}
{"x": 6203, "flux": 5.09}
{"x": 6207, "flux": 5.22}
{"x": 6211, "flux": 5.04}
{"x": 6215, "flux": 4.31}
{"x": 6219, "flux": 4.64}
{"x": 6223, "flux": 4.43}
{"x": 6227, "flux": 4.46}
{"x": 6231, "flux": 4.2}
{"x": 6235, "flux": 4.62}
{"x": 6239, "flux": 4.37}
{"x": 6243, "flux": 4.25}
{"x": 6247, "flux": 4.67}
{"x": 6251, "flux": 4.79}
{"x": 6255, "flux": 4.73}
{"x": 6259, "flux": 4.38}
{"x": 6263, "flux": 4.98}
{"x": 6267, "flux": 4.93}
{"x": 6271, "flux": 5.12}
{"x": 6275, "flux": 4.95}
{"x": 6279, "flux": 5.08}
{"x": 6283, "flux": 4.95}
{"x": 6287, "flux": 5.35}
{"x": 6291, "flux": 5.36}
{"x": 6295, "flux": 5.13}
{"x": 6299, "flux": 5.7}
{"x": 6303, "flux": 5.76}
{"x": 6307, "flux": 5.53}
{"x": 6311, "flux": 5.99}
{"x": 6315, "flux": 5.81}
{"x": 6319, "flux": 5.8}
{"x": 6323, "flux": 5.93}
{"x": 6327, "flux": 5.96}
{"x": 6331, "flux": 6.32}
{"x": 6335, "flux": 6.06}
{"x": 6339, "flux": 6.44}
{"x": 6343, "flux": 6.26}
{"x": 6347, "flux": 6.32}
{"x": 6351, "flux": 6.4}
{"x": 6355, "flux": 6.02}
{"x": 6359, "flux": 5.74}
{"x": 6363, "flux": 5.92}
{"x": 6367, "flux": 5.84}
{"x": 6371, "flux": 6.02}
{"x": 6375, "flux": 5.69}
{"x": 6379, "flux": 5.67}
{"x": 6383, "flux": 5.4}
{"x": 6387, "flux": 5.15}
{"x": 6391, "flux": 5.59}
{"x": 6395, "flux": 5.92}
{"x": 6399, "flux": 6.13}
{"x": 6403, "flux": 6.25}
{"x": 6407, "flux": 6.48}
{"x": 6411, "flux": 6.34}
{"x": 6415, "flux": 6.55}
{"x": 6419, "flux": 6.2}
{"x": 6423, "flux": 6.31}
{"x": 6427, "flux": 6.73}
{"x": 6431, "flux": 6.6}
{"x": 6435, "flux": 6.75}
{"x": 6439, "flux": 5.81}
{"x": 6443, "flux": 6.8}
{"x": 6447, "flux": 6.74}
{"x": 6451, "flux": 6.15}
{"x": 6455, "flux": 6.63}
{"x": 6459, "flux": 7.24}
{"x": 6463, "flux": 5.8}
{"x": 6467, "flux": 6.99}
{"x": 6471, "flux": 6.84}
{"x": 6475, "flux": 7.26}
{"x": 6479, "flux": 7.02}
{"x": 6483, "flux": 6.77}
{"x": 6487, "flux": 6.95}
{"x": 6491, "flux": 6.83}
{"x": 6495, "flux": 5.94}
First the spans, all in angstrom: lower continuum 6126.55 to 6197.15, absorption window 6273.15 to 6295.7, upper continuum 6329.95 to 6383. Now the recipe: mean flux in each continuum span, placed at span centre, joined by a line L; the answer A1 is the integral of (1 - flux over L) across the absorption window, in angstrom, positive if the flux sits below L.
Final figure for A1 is 2.4 angstrom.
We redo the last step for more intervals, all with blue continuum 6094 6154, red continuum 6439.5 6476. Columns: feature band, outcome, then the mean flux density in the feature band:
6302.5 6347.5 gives 2.6 angstrom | 6.01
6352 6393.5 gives 4.9 angstrom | 5.72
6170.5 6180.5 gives 1.6 angstrom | 5.06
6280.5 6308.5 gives 4.1 angstrom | 5.39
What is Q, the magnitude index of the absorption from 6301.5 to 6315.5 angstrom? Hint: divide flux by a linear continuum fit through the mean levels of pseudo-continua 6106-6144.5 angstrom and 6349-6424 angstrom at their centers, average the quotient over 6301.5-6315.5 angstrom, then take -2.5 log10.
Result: 0.04 mag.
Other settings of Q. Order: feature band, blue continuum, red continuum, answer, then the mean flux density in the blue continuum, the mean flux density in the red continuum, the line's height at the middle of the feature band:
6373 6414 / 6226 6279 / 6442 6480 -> 0.04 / 4.67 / 6.74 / 6.07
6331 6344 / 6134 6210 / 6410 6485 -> -0.04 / 5.2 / 6.61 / 6.05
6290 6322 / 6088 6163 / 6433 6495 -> 0.12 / 5.84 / 6.68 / 6.29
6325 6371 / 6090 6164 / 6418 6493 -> 0.05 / 5.8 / 6.66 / 6.38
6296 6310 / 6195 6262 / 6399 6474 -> -0.07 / 4.65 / 6.51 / 5.32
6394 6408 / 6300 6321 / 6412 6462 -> 0.02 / 5.77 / 6.52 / 6.31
